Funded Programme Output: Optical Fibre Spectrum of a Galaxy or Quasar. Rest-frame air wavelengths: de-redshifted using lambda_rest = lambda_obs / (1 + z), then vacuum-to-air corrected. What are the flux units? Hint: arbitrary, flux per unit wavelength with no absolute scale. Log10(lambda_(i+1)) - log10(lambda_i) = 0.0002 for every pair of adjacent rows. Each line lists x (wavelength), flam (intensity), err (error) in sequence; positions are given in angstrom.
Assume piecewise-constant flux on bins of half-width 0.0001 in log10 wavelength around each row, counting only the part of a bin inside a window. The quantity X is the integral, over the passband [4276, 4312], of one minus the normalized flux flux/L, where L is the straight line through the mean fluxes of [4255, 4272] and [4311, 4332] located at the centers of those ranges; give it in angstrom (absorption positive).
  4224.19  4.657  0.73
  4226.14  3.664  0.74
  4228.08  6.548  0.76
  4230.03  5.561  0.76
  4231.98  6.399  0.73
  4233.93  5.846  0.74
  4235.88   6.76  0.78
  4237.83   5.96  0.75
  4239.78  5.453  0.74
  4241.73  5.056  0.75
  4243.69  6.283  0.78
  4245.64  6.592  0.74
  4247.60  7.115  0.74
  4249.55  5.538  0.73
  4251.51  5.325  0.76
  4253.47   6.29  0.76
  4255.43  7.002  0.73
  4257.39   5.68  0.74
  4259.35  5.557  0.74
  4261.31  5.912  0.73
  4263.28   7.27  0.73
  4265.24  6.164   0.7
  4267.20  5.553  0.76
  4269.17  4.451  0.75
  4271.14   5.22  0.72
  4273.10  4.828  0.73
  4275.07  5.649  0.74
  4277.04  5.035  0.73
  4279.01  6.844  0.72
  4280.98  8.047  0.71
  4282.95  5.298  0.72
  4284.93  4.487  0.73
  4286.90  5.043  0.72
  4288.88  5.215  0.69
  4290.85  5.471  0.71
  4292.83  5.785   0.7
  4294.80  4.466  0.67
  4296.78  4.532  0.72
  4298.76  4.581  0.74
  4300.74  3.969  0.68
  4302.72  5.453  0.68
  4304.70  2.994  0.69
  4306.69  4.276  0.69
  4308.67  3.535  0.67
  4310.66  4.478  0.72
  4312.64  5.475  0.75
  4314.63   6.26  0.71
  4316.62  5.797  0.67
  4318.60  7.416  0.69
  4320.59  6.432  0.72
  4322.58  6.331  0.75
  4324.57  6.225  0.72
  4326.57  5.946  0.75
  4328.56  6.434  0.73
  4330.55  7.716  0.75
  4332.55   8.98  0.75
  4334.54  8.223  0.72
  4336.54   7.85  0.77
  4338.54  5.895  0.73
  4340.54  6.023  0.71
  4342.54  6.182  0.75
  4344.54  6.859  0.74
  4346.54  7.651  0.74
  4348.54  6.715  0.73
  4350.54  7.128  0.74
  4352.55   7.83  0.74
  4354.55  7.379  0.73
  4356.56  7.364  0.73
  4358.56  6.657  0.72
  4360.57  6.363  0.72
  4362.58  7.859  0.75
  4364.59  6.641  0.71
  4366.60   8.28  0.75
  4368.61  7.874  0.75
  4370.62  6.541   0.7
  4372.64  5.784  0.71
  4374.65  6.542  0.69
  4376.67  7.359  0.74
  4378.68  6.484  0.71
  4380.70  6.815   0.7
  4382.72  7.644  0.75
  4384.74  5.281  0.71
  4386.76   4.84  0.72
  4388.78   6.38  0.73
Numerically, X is 6.7 angstrom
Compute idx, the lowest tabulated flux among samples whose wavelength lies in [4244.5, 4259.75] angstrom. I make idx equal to 5.325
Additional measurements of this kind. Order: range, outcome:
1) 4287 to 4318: 2.994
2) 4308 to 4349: 3.535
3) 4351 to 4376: 5.784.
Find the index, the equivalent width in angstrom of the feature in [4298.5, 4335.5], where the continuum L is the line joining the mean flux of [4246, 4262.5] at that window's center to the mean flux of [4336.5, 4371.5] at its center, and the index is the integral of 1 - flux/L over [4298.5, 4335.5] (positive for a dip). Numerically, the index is 4.78 angstrom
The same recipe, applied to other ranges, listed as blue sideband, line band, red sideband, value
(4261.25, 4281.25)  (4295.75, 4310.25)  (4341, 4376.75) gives 4.76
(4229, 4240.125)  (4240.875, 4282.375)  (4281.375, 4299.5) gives -2.98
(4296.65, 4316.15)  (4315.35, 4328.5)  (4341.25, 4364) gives -2.31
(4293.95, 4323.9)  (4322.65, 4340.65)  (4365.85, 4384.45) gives -4.15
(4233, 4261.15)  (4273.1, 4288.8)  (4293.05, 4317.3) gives -1.32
